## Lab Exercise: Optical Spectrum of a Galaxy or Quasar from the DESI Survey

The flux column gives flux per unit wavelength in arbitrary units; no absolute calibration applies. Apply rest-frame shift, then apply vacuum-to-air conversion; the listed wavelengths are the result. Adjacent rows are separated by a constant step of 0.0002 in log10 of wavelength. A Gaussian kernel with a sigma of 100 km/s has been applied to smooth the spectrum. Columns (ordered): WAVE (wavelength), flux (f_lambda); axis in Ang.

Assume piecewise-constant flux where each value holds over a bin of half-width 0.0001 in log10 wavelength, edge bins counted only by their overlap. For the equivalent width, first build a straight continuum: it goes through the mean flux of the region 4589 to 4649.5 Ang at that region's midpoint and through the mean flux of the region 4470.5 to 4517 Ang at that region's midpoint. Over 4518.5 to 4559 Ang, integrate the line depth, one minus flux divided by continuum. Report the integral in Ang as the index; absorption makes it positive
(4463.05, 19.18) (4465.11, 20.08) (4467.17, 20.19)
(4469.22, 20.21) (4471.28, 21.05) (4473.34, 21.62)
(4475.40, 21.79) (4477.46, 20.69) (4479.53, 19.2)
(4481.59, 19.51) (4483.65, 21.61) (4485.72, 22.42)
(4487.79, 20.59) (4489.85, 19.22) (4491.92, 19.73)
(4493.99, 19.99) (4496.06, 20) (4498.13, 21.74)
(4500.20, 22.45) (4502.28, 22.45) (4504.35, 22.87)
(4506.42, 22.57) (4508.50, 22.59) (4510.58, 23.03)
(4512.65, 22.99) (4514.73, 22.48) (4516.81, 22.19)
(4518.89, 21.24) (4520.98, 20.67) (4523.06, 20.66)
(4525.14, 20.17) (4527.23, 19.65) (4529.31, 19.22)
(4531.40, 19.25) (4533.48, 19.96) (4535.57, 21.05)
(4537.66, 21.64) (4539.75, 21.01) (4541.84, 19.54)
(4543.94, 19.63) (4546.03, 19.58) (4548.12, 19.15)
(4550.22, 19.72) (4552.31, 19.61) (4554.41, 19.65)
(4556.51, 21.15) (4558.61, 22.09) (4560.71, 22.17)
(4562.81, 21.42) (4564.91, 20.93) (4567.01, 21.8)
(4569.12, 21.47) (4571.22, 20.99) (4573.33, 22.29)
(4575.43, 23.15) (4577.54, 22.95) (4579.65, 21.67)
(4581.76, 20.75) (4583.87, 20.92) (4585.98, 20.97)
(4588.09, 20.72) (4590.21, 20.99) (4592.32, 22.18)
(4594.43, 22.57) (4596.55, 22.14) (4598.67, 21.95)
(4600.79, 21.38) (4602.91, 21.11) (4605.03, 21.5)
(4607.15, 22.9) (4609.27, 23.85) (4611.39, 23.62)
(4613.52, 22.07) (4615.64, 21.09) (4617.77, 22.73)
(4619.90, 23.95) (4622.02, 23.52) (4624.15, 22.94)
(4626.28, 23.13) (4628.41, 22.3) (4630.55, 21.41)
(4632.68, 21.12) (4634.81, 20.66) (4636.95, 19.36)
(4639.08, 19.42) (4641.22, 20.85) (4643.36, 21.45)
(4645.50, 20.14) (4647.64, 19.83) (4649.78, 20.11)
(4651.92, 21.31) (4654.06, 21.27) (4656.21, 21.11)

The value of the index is 2.5 Ang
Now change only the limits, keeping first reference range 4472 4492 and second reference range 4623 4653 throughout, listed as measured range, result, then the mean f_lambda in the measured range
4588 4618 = -1.6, 22.1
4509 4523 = -0.9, 22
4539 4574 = 0.2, 20.7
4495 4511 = -1.1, 22.2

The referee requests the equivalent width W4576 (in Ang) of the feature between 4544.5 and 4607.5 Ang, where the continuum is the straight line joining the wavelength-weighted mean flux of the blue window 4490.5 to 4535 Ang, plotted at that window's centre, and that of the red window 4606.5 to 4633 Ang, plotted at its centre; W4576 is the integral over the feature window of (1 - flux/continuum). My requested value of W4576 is 2.3 Ang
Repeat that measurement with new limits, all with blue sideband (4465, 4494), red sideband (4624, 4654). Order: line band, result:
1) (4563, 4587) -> -0.95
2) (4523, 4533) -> 0.47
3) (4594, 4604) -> -0.45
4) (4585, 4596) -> -0.36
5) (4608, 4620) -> -1.10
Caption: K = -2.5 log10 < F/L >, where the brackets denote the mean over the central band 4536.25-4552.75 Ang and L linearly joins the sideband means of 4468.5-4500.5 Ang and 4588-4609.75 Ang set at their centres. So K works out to 0.070 mag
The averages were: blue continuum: 20.7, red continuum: 21.9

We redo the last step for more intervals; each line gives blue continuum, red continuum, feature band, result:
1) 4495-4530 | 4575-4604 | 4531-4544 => 0.06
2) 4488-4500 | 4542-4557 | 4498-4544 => -0.07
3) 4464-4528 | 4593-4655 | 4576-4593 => 0.01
